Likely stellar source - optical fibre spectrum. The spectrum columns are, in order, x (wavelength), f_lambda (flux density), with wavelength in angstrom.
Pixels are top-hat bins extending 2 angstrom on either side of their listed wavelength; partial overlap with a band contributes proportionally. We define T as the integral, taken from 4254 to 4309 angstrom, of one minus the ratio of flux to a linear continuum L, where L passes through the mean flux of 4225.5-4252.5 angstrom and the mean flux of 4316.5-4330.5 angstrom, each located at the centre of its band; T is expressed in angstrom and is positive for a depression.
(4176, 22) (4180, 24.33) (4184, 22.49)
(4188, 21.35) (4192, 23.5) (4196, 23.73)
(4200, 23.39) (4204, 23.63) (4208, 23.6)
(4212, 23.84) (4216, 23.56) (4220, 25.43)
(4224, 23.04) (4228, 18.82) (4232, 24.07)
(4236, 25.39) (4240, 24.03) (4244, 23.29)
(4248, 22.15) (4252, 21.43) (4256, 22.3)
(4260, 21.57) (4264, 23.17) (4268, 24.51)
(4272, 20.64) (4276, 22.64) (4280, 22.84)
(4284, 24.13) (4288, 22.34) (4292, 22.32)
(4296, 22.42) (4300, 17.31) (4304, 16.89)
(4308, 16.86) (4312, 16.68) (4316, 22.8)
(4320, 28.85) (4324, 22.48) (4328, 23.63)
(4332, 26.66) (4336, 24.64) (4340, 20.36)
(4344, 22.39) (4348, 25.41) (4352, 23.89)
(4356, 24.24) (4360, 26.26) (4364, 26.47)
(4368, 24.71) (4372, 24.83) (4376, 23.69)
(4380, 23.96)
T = 5.3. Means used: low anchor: 22.8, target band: 21.5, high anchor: 24.8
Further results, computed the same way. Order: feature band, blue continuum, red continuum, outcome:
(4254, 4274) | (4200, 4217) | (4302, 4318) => -1.7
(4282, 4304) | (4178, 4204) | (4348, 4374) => 2.8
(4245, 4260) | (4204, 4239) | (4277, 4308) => 0.3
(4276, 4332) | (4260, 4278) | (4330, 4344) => 3.5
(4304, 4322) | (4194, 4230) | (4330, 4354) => 2.2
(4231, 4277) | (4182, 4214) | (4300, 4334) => -1.0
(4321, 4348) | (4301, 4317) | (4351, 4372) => -3.0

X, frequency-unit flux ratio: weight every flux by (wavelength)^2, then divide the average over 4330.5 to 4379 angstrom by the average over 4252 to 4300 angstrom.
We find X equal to 1.13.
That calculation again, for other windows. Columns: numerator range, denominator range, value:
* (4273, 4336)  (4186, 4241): 0.98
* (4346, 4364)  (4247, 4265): 1.19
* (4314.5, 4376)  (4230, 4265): 1.11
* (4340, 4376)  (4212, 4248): 1.11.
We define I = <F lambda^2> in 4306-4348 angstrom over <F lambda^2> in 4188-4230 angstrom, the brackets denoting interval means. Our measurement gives 1.03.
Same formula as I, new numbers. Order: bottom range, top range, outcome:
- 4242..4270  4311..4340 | 1.08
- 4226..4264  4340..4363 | 1.12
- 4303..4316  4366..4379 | 1.42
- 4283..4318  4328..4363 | 1.23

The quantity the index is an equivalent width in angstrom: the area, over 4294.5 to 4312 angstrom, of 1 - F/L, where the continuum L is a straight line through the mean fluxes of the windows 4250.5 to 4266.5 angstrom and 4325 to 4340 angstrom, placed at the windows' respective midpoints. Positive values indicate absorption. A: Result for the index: 4.0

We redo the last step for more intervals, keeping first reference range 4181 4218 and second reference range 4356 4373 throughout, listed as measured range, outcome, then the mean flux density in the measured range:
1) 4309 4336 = 1.7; 23.4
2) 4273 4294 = 1.4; 22.7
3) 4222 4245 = 0.6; 23.1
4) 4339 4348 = 1.0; 22.4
